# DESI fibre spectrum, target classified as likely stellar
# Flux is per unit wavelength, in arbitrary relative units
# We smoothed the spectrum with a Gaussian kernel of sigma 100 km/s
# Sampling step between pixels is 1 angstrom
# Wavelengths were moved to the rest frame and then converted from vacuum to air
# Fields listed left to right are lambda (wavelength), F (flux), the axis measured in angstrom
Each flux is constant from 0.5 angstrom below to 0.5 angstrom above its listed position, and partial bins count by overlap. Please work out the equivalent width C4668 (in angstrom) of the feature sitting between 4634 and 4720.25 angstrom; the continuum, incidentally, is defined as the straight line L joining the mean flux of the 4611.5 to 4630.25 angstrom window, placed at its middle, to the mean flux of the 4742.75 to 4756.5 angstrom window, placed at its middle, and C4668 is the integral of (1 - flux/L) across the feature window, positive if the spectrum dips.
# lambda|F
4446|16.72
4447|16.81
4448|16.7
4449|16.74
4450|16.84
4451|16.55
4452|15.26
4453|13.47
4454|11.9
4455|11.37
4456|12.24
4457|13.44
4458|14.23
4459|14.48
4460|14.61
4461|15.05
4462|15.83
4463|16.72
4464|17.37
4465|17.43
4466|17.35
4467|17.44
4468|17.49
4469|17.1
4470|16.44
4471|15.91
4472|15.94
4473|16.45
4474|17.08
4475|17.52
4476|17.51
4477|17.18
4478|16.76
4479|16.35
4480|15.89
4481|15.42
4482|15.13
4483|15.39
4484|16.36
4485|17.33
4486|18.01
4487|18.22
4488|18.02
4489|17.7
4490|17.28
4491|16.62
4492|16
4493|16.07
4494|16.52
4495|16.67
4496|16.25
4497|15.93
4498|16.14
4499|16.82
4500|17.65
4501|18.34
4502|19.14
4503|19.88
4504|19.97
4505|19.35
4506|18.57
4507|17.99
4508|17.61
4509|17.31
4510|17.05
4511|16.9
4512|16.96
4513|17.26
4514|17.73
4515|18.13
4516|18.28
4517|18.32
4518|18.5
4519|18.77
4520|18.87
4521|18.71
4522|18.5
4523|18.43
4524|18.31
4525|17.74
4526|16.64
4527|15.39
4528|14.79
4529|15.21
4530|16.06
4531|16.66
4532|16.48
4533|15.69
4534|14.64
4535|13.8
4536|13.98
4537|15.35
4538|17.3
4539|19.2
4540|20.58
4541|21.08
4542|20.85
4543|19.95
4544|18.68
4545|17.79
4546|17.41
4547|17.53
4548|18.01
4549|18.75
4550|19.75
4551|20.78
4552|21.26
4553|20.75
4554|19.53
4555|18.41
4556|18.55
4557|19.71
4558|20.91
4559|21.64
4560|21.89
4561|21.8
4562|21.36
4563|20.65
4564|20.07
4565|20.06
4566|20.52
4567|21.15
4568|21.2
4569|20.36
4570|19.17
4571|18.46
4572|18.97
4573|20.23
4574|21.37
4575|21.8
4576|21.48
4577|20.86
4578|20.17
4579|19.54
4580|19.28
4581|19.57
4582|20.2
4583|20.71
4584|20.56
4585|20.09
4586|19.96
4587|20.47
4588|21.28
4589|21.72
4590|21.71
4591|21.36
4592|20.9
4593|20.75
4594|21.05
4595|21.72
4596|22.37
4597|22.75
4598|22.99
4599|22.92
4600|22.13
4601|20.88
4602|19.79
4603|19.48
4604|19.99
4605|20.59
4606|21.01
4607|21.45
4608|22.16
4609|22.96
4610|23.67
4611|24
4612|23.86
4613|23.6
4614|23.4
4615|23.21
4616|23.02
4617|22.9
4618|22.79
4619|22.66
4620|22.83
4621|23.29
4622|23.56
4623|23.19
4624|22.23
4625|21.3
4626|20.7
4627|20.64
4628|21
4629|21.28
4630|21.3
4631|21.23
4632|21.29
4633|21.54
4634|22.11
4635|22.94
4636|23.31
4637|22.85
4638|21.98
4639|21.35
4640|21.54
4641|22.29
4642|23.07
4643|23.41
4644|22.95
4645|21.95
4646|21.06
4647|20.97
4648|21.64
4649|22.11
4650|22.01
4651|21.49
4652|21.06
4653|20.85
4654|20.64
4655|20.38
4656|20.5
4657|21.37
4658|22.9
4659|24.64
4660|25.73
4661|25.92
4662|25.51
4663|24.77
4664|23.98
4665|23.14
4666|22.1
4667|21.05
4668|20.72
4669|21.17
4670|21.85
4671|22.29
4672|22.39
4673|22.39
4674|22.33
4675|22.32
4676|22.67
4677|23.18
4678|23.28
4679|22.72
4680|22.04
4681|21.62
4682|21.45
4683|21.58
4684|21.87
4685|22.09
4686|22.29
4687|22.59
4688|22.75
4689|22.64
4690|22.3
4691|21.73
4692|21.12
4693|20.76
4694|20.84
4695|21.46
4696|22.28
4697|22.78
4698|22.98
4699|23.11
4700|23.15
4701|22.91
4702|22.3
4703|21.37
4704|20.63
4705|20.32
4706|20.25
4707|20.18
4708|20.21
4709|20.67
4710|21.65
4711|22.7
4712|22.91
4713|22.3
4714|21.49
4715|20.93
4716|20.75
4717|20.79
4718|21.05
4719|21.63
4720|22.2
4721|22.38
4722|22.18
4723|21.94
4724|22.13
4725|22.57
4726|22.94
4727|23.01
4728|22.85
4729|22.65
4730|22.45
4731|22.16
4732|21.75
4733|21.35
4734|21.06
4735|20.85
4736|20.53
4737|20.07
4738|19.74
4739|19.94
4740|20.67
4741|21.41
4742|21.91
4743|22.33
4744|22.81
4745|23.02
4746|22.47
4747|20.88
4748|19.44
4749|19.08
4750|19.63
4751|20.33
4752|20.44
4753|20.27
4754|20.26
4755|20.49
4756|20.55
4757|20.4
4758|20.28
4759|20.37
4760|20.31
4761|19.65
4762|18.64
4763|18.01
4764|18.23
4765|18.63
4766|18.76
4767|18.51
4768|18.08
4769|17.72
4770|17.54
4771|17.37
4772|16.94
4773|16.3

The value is -1.3 angstrom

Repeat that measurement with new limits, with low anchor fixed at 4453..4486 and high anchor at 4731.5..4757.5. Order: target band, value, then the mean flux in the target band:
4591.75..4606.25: -2.5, 21.3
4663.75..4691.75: -3.7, 22.2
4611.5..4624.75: -3.3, 23.1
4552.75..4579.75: -4.3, 20.4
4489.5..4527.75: -2.5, 17.6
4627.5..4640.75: -2.1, 21.8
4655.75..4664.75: -2.2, 24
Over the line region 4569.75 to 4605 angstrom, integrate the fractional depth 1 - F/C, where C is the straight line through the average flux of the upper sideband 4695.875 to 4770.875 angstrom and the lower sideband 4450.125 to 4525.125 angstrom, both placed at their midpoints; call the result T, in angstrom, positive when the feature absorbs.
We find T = -4.3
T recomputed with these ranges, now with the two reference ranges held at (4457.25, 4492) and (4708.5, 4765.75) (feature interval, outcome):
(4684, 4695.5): -0.9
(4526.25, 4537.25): 1.4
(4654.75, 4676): -3.1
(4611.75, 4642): -4.9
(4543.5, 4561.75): -1.8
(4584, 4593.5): -1.2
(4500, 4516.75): -1.0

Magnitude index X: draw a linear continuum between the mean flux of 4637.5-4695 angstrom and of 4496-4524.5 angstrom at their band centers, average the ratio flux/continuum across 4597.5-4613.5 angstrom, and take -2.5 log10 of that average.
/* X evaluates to -0.07 mag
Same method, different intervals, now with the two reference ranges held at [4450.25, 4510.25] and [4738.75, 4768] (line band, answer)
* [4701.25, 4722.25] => -0.09 mag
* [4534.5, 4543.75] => -0.04 mag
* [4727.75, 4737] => -0.09 mag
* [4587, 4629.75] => -0.20 mag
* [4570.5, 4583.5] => -0.14 mag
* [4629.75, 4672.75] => -0.18 mag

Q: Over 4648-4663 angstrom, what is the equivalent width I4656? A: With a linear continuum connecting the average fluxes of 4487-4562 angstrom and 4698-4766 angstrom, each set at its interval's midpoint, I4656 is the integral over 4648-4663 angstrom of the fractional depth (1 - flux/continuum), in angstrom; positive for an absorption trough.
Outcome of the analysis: -1.9 angstrom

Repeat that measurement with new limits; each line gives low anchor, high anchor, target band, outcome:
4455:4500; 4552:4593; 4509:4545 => 2.0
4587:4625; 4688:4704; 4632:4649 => 0.0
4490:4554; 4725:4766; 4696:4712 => -1.2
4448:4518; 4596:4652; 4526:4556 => 1.8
